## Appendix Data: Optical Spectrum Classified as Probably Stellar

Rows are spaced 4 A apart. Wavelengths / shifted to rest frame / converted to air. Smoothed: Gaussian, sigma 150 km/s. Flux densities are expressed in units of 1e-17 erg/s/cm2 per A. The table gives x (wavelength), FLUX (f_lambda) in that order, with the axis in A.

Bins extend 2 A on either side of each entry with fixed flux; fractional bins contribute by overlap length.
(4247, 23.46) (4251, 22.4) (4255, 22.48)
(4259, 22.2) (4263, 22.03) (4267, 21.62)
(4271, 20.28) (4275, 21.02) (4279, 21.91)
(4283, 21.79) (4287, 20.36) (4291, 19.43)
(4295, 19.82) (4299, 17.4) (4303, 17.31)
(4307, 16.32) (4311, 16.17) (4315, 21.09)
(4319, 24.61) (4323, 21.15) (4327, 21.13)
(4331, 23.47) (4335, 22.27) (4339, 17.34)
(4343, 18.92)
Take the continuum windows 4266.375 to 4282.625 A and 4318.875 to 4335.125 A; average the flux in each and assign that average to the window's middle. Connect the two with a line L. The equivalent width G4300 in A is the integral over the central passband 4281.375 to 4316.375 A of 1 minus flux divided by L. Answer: 4.7 A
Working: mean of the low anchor 21.2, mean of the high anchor 22.3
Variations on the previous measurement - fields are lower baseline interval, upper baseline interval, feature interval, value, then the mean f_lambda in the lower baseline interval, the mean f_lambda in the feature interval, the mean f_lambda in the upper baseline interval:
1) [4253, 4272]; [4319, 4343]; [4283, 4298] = 1.1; 21.8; 20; 21.2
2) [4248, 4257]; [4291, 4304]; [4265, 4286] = -0.9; 22.6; 21.3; 18.4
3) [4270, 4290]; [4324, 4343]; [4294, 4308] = 2.2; 21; 17.7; 20.8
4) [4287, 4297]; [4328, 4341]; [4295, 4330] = 1.5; 19.8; 19.5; 21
